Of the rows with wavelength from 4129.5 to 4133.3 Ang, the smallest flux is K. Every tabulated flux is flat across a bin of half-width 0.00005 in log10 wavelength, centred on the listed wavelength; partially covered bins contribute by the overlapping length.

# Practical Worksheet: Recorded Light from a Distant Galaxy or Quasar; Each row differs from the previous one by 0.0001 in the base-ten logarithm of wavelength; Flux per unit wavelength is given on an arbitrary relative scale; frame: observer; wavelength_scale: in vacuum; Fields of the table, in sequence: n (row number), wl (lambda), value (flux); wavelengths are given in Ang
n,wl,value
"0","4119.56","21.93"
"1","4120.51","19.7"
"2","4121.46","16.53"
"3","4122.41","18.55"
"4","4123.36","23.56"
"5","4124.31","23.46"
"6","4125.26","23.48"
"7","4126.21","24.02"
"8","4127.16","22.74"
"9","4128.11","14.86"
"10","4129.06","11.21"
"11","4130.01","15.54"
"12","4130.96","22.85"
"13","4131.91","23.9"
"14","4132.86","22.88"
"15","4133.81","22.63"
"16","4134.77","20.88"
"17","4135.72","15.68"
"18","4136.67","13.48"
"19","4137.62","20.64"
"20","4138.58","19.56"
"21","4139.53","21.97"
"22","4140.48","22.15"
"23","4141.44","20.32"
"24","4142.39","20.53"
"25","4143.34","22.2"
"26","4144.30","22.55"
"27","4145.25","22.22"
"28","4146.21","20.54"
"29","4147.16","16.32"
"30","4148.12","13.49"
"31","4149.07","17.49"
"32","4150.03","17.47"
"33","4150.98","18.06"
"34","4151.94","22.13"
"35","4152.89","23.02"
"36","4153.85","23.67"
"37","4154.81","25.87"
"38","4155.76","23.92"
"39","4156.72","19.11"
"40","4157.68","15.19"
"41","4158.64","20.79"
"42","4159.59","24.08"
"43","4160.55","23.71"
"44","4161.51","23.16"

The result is 15.54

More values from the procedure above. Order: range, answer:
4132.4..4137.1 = 13.48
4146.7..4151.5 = 13.49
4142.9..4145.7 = 22.2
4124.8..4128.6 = 14.86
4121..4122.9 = 16.53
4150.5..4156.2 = 18.06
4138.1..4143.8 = 19.56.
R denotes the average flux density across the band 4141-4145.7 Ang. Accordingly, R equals 21.6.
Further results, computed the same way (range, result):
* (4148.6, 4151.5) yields 17.7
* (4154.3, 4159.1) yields 21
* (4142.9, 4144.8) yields 22.4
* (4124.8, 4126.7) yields 23.7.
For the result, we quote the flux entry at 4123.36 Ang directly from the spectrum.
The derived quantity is 23.56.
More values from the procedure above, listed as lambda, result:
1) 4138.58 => 19.56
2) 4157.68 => 15.19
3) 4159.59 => 24.08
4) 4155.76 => 23.92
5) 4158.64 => 20.79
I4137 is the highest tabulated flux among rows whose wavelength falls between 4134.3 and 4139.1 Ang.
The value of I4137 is 20.88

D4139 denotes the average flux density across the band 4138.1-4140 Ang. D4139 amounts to 20.8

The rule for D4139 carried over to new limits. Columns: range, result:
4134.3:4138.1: 17.7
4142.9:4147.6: 20.8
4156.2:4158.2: 17.3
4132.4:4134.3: 22.7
